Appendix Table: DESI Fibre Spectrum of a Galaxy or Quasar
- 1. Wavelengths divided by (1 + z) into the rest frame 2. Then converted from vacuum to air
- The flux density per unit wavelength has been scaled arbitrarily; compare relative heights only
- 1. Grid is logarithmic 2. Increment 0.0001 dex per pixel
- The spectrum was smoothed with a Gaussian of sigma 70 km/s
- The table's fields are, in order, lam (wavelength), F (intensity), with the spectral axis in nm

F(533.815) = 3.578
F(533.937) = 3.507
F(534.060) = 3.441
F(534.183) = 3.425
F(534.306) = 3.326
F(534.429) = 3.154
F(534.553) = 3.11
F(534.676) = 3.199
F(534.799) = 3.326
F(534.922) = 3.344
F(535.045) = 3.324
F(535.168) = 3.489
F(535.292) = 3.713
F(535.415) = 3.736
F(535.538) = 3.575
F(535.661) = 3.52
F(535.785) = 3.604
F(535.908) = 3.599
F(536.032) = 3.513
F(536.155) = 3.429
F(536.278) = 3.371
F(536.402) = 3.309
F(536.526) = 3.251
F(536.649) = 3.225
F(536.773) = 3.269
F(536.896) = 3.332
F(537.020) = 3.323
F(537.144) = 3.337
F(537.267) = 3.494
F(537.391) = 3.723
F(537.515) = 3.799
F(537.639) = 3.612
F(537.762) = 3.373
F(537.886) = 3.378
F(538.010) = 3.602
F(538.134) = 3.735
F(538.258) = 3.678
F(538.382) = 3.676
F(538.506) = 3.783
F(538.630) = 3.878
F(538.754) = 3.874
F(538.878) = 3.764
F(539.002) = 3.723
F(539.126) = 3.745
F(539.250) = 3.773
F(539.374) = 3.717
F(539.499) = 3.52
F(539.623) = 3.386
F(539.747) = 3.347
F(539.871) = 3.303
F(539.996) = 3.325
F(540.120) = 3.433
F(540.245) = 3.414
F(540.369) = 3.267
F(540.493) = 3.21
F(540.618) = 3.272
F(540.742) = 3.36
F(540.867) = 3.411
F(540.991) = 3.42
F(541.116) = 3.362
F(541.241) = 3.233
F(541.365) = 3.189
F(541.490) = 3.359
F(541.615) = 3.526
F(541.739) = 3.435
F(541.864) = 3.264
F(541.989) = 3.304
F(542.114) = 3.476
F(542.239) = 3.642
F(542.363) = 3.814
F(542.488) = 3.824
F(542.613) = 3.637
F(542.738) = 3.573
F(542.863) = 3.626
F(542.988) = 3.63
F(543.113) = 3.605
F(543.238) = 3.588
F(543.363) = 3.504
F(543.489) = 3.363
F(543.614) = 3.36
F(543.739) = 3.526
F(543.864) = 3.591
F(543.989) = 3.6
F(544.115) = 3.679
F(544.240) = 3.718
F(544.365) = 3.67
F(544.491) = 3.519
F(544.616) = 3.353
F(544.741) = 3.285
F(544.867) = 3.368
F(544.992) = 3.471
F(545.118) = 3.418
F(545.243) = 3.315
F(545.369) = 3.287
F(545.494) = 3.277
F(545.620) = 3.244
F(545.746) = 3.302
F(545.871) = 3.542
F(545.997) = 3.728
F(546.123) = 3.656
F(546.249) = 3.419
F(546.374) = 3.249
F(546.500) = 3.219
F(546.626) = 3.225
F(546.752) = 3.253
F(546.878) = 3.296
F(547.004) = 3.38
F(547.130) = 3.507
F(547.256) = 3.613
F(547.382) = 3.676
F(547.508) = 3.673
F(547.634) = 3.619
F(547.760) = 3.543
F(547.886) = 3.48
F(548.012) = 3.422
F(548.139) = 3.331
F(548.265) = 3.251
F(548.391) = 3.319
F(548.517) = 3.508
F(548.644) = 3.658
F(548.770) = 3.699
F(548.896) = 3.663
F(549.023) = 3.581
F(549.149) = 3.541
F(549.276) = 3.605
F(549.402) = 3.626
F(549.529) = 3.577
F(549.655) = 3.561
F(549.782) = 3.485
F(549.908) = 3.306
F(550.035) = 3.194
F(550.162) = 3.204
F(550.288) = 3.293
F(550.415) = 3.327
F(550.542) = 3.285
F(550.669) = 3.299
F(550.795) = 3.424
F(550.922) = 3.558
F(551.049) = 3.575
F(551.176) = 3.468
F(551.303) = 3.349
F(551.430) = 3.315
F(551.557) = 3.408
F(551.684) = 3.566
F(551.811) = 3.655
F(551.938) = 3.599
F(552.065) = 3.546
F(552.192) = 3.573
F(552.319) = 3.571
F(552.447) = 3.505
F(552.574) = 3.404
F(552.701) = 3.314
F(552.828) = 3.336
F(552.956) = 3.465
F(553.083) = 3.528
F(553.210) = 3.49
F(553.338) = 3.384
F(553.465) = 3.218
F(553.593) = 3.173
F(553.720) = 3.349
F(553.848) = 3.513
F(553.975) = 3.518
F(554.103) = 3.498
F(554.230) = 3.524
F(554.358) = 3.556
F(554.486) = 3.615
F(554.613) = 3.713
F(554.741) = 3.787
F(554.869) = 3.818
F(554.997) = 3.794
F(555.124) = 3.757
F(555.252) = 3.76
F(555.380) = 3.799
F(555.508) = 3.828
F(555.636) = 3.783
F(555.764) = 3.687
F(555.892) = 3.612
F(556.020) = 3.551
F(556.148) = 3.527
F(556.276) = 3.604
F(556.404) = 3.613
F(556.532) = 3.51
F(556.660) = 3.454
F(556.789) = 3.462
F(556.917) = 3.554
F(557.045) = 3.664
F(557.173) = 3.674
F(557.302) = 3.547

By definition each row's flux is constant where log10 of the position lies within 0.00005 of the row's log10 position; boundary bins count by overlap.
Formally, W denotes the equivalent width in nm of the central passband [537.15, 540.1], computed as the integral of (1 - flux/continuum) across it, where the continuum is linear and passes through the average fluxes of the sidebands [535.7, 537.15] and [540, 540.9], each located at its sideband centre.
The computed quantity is -0.22 nm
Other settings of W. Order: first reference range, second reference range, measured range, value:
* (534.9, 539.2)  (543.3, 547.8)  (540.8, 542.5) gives 0.03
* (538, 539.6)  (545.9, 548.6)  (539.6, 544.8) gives 0.21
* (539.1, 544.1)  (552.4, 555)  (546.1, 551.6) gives 0.06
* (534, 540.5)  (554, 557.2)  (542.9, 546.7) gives 0.10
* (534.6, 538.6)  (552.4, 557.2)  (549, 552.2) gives 0.08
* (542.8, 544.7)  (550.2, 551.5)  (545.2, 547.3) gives 0.07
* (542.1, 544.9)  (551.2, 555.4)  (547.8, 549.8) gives 0.01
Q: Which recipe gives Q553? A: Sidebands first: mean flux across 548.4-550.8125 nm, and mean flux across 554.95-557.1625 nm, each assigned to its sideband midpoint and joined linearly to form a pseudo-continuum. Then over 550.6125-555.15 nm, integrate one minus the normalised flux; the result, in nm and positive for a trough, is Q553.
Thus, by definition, 0.07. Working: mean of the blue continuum 3.46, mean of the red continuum 3.65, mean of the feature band 3.5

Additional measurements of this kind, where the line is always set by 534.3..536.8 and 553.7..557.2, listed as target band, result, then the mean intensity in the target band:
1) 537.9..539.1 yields -0.10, 3.73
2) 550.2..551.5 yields 0.07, 3.39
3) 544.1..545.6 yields 0.03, 3.43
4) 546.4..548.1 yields 0.04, 3.45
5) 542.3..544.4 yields -0.07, 3.61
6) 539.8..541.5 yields 0.07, 3.32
